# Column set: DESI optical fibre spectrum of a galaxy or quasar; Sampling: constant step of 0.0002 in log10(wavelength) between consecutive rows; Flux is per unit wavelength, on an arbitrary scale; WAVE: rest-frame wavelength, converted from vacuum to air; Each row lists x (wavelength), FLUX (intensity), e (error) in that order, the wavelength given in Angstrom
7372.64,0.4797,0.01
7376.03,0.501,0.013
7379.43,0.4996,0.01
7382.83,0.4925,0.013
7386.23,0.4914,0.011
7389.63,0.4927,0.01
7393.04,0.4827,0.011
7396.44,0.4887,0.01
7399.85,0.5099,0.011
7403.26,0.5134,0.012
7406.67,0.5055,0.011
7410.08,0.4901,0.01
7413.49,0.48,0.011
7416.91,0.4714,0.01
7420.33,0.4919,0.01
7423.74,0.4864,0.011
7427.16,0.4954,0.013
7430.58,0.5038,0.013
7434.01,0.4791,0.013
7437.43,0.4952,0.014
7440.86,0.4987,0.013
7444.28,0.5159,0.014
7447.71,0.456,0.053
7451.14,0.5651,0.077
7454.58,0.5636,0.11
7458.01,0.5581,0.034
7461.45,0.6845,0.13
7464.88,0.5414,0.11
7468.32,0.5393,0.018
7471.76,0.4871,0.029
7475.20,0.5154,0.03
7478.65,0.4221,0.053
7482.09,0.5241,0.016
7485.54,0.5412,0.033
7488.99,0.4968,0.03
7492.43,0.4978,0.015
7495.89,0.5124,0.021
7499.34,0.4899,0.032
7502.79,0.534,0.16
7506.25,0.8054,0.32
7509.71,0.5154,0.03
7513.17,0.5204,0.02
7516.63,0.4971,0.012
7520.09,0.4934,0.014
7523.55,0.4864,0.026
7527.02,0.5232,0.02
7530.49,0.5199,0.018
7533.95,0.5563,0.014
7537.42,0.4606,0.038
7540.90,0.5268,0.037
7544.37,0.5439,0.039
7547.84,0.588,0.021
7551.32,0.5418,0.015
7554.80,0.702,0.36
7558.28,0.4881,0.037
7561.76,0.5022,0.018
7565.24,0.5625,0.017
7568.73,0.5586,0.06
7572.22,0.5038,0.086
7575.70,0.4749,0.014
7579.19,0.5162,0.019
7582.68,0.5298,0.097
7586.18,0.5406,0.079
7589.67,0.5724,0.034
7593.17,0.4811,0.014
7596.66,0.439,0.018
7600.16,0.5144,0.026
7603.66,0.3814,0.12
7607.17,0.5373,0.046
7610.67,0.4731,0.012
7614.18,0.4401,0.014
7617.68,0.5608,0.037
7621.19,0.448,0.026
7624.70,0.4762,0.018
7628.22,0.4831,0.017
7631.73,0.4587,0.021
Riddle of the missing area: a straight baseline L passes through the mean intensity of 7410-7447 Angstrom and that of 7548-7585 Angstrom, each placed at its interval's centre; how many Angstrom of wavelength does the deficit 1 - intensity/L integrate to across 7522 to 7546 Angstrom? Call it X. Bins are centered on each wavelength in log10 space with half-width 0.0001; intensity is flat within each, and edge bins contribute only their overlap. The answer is 0.5 Angstrom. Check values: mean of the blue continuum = 0.491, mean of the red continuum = 0.54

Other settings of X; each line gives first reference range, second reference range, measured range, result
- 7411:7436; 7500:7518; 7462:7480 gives 0.6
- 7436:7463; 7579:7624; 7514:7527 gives 0.5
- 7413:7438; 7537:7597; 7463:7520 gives -2.0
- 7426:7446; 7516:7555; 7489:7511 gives -1.5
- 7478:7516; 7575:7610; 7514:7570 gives -1.8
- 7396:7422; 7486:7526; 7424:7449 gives 0.6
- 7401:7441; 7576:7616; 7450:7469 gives -3.3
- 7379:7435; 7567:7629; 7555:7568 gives -1.2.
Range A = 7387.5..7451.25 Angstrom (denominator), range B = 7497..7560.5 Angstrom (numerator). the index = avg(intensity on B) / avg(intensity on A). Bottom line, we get 1.1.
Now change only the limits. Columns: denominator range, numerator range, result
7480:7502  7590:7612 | 0.94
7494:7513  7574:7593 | 0.92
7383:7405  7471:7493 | 1.00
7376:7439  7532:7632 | 1.04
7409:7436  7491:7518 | 1.12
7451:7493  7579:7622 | 0.93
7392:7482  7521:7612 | 1.02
